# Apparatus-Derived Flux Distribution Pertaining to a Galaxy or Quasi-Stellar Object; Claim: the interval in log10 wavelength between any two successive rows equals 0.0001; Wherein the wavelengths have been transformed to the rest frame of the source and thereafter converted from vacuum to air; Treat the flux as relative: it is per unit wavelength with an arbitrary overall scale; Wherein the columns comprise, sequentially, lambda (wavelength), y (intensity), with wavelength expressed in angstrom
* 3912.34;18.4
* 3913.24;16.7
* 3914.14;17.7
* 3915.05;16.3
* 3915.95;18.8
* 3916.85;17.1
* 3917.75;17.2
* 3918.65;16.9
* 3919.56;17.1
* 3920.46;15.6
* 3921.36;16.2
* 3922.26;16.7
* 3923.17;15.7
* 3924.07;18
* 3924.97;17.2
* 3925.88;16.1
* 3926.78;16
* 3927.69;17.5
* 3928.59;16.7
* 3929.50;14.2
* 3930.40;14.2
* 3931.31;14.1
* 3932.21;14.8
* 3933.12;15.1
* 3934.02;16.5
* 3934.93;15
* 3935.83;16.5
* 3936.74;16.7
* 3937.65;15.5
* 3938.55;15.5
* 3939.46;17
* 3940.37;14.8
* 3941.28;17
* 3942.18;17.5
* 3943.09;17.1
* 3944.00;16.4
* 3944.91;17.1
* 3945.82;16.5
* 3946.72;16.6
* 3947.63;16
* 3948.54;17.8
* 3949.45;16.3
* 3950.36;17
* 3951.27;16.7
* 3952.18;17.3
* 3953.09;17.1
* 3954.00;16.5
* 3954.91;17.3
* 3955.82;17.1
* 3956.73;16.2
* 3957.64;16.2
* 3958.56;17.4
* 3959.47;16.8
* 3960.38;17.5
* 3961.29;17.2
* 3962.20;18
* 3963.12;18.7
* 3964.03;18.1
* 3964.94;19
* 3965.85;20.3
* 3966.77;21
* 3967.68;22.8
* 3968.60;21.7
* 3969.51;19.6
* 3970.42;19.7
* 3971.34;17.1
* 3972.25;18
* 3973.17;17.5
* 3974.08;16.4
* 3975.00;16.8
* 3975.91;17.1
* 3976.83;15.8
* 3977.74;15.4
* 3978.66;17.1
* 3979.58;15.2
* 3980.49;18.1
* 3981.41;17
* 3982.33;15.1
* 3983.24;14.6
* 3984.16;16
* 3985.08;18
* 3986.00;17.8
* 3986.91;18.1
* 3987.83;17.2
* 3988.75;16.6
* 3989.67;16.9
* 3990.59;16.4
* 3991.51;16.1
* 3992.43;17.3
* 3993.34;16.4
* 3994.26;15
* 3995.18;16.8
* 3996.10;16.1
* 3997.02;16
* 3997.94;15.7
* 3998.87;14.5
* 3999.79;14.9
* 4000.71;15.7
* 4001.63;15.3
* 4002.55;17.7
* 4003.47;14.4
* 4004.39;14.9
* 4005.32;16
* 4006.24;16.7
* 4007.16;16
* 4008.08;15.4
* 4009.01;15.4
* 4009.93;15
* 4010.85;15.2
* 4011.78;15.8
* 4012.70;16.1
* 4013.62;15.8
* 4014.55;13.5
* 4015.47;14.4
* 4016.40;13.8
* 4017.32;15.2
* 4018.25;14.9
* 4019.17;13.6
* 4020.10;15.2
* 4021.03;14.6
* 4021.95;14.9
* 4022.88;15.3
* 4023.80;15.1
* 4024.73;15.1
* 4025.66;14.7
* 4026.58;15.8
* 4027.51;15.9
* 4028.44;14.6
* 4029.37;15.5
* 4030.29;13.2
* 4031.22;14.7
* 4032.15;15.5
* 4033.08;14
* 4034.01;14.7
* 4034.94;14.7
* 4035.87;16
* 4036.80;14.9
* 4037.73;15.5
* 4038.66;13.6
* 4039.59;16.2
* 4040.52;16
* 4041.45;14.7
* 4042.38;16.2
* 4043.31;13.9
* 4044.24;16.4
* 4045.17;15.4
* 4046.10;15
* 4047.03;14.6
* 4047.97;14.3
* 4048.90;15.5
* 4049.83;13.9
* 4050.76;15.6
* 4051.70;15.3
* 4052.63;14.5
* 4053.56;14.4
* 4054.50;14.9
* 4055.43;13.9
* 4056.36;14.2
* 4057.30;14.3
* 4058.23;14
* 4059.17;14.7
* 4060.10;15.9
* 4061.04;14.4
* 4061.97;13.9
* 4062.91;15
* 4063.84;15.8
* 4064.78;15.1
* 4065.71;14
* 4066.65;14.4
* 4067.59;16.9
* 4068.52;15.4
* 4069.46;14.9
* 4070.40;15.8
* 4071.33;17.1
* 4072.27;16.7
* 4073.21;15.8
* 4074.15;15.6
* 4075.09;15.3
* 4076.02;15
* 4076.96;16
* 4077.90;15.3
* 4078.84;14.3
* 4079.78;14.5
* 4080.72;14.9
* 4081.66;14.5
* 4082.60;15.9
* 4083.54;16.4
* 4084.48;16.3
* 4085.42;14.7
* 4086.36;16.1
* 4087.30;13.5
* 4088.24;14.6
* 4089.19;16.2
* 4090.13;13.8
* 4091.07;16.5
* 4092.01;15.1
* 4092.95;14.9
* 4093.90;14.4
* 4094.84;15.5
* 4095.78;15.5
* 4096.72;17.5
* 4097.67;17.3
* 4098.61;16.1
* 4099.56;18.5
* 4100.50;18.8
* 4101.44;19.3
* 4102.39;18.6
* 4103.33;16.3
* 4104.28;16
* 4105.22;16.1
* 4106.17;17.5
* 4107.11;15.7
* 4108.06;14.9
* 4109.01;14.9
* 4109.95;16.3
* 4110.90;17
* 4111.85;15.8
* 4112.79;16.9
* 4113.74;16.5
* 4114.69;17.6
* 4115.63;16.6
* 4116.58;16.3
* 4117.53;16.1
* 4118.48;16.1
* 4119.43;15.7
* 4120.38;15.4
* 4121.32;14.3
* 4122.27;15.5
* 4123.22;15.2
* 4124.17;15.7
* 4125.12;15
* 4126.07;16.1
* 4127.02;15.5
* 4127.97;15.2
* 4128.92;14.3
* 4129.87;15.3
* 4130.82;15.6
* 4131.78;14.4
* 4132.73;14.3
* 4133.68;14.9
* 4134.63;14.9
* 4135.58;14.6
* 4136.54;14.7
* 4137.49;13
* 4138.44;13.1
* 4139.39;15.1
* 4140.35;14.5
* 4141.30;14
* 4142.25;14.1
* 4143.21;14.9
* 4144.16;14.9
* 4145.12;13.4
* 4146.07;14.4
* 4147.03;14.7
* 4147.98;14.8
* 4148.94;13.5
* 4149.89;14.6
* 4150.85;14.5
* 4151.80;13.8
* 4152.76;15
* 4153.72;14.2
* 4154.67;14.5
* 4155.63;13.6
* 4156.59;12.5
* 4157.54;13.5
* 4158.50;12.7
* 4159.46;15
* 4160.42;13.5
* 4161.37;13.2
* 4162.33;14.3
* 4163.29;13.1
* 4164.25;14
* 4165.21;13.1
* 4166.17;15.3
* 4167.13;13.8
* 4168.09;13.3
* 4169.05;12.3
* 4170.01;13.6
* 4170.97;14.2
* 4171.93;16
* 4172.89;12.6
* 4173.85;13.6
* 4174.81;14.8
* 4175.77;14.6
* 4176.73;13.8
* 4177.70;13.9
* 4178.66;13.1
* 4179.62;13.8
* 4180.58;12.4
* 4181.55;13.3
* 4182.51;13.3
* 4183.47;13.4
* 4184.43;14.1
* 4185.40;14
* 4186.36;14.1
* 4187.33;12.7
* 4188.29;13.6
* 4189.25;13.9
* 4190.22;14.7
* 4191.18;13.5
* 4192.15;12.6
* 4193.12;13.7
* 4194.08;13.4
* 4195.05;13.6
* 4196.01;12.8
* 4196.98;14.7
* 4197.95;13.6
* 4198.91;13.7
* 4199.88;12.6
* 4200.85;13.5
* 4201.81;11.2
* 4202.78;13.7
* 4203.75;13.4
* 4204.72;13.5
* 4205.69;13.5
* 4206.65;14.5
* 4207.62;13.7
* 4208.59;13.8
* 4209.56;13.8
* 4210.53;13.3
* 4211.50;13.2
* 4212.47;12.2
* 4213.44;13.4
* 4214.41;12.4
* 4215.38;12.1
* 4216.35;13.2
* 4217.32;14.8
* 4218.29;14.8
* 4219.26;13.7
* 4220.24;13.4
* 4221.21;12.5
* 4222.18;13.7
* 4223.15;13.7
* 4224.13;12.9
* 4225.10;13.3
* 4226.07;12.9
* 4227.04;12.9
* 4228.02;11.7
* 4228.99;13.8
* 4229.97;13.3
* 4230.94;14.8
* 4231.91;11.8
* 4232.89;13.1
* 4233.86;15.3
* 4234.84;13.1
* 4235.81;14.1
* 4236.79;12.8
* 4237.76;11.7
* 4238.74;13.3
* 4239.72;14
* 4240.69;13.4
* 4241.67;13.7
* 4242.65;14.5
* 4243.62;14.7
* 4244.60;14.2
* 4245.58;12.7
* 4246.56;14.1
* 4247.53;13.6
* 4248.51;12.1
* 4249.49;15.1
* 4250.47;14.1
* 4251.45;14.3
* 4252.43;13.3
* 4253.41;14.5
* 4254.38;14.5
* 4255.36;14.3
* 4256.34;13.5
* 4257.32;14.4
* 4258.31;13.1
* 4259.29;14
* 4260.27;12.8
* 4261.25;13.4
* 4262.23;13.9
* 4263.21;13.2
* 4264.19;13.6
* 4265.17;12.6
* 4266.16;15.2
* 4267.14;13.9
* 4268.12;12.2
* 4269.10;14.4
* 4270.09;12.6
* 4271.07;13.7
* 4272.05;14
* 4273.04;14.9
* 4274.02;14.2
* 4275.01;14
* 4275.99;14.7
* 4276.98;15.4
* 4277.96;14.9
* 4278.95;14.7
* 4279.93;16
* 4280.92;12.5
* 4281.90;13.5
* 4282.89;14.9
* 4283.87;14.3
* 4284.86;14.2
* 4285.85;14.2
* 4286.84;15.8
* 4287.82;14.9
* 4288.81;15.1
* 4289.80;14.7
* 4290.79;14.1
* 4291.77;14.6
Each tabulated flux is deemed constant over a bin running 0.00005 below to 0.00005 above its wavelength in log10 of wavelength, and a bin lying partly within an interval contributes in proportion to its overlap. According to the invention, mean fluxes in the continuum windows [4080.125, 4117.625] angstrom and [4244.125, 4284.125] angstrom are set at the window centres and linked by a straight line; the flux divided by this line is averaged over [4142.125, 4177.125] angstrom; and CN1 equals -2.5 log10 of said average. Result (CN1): 0.10 mag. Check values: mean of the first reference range 16.1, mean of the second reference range 13.9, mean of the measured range 14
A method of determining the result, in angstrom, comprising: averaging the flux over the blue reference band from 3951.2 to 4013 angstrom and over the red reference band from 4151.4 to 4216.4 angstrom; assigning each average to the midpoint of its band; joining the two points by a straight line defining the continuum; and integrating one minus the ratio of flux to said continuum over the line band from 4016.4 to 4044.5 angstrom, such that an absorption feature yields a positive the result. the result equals 1.93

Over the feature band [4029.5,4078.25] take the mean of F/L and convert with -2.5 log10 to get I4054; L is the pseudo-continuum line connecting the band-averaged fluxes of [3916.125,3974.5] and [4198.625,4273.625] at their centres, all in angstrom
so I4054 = 0.047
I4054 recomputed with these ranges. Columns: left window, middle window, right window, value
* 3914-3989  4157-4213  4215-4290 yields 0.07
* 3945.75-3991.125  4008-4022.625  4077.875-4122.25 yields 0.14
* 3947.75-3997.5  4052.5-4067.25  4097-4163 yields 0.11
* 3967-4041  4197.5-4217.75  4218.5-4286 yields 0.07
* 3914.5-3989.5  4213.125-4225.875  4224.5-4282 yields 0.06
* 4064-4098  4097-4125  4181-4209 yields -0.10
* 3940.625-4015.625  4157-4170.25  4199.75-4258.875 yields 0.06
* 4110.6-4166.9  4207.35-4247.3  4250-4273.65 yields 0.05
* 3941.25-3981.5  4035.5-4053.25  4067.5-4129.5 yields 0.10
